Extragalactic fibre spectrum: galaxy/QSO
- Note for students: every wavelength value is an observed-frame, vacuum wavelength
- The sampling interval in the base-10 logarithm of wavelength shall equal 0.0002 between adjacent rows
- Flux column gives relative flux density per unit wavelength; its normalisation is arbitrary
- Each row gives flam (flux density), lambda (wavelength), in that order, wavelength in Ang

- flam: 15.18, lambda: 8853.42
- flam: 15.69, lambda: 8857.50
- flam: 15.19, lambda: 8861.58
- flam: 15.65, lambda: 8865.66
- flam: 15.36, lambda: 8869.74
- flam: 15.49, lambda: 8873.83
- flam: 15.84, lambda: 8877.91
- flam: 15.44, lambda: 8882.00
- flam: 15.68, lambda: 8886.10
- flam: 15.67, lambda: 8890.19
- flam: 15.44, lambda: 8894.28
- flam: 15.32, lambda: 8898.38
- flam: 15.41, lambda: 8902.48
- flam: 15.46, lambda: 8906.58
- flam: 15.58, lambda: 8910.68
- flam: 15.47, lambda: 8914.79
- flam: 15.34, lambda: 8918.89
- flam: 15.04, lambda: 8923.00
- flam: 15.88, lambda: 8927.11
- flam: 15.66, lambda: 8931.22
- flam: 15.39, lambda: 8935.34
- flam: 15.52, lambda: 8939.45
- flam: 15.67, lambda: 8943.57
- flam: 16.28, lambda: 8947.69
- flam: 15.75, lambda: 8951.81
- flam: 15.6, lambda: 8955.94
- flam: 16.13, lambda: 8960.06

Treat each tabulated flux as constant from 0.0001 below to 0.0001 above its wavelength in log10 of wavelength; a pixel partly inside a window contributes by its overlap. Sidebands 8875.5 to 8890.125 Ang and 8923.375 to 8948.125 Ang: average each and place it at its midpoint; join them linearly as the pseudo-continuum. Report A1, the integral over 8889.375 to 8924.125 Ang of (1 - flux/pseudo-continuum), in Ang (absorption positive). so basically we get 0.5 Ang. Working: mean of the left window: 15.7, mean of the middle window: 15.4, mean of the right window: 15.6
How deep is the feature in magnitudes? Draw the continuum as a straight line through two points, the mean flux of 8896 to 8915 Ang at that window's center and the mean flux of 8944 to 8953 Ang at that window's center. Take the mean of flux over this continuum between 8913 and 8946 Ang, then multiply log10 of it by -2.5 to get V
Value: 0.02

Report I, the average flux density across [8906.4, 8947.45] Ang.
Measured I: 15.5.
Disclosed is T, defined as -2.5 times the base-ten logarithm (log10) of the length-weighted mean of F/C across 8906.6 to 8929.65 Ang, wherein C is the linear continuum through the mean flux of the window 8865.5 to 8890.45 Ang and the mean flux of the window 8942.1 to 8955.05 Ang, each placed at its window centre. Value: 0.02 mag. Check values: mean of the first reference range 15.6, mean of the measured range 15.5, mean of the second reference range 15.9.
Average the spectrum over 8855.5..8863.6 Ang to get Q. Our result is 15.4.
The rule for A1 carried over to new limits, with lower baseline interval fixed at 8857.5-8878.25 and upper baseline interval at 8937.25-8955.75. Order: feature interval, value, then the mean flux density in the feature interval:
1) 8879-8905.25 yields 0.1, 15.5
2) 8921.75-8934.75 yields 0.1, 15.5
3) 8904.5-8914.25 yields 0.1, 15.5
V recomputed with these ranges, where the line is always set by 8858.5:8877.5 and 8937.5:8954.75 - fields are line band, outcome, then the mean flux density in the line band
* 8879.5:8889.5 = 0.00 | 15.6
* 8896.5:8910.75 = 0.01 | 15.4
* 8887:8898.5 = 0.00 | 15.5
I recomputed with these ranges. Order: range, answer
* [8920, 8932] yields 15.5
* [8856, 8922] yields 15.5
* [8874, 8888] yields 15.6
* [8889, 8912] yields 15.5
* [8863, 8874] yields 15.5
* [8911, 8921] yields 15.4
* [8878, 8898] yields 15.6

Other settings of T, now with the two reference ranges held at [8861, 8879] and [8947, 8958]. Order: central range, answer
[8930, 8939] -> 0.02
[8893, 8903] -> 0.02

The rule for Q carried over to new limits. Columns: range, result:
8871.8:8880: 15.7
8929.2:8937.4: 15.5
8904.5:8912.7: 15.5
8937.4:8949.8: 15.8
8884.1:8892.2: 15.7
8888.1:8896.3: 15.6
